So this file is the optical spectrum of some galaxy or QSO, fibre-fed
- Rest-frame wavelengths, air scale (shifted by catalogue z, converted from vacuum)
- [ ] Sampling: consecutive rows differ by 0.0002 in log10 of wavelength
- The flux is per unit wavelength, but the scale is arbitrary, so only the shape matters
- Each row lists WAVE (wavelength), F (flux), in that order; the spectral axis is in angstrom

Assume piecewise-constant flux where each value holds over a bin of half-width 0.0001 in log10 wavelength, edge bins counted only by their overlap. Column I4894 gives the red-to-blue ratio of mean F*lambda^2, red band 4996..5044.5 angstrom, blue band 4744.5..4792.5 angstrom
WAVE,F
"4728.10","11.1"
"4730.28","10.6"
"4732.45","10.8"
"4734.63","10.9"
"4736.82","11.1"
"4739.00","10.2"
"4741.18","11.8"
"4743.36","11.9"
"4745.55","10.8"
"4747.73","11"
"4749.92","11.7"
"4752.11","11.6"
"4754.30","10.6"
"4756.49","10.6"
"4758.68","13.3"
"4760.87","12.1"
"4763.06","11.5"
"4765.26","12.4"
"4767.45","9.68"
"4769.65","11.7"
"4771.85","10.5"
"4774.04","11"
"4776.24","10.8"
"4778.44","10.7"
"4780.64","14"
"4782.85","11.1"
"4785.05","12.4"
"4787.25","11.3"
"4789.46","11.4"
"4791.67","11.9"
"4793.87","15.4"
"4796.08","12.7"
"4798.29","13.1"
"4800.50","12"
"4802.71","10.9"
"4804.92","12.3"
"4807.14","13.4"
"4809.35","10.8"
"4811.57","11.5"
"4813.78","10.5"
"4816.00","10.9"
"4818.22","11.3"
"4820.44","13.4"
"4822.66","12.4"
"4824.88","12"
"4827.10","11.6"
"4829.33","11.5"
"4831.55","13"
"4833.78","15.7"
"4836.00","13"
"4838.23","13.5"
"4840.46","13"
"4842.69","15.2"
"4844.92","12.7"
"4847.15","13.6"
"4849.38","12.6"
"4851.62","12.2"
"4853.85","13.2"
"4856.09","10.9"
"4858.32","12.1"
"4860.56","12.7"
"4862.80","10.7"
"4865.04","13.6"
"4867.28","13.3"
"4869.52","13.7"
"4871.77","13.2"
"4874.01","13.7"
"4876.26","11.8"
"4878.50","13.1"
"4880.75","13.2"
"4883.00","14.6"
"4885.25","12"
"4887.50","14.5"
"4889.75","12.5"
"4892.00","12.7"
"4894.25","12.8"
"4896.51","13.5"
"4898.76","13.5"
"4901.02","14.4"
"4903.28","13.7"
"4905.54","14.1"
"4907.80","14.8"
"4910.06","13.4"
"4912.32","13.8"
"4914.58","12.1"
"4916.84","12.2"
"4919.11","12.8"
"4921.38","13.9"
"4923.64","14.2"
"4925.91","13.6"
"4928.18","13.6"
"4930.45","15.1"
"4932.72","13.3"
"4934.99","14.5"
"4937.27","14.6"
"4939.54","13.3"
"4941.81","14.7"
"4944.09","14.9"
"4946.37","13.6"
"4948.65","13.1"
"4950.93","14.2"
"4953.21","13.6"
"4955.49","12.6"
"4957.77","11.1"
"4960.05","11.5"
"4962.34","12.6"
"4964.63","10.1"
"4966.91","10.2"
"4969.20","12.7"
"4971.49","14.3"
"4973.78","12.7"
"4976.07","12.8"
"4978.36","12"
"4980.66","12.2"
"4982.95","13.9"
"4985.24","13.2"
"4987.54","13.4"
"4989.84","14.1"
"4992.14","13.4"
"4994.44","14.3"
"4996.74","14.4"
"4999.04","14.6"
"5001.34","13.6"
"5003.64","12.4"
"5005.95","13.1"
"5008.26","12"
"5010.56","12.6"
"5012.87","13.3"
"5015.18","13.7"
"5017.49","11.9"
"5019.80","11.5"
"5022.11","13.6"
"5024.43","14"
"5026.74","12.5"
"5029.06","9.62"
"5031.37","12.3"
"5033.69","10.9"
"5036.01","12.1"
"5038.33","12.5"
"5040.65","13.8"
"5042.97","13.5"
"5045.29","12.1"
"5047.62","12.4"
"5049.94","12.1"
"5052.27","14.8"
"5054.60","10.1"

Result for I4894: 1.2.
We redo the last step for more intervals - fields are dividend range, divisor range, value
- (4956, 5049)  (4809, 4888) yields 1.06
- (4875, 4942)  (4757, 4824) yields 1.20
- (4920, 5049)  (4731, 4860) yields 1.17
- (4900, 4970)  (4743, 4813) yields 1.21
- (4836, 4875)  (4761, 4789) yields 1.17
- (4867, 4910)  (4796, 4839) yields 1.13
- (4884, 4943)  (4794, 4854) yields 1.12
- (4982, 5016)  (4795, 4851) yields 1.16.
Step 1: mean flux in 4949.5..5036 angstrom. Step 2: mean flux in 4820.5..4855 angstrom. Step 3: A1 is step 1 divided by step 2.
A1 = 0.98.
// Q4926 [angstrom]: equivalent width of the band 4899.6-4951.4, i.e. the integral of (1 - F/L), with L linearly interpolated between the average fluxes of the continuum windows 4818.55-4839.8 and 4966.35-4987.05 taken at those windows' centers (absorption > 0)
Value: -4.2 angstrom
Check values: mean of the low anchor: 12.8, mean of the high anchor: 12.8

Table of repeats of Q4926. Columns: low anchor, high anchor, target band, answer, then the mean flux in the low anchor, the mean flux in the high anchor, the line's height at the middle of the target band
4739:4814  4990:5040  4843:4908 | -4.9 angstrom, 11.7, 12.8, 12.2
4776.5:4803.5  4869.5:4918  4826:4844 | -0.9 angstrom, 12.2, 13.3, 12.7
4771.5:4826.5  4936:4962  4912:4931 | -0.5 angstrom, 11.9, 13.4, 13.1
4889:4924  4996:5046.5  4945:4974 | 1.3 angstrom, 13.4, 12.7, 13.1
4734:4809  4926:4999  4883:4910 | -1.8 angstrom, 11.7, 13.3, 12.7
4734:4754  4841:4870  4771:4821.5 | 0.2 angstrom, 11.2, 12.8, 11.9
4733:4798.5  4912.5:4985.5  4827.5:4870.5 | -2.2 angstrom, 11.6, 13.1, 12.3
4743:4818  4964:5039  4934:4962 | -2.1 angstrom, 11.7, 12.7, 12.5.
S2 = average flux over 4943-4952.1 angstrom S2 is 13.9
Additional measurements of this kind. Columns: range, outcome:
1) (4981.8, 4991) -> 13.7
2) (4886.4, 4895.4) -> 13.1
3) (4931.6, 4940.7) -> 13.9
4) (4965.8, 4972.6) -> 12.4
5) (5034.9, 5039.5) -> 12.3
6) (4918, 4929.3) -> 13.6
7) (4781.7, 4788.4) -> 11.6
